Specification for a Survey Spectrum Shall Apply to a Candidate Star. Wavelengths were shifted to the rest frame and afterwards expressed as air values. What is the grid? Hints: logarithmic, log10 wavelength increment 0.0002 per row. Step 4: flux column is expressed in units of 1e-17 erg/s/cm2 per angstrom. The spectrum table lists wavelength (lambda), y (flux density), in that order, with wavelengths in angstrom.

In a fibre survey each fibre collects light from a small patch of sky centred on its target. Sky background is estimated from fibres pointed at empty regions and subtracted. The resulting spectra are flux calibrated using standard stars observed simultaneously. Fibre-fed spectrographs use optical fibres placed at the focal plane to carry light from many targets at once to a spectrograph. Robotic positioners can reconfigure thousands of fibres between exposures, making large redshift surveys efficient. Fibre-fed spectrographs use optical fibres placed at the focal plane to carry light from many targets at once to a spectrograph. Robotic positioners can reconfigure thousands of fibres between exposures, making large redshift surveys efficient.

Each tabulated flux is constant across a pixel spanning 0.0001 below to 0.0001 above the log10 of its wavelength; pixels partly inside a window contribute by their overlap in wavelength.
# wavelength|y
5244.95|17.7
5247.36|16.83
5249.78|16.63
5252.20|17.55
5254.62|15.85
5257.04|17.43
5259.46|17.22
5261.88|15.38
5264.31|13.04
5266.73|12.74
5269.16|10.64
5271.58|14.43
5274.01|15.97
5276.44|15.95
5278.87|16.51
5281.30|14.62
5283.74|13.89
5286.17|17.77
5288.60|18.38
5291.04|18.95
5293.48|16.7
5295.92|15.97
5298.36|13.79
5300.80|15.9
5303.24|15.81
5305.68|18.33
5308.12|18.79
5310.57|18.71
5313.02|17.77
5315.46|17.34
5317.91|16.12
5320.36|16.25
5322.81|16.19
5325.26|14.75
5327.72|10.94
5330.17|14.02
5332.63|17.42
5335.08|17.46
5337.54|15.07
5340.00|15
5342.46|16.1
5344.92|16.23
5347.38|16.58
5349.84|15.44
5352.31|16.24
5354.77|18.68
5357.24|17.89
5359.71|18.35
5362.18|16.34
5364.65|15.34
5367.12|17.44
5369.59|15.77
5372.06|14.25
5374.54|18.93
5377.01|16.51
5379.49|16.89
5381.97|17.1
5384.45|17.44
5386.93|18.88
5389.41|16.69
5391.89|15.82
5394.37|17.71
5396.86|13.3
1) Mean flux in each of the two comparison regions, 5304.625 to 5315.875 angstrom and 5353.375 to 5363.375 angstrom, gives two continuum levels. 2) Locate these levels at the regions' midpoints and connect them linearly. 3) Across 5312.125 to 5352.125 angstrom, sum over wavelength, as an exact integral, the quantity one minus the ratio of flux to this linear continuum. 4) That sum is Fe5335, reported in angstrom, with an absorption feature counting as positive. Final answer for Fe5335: 5.0 angstrom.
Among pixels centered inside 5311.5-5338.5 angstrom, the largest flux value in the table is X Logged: 17.77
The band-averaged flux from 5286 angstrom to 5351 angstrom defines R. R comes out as 16.3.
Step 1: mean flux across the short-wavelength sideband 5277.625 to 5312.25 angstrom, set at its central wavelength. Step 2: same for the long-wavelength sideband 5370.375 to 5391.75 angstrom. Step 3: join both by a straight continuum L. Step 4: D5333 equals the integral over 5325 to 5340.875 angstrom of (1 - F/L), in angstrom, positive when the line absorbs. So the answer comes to 1.8 angstrom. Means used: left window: 16.7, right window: 17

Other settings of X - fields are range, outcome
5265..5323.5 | 18.95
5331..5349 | 17.46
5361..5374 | 17.44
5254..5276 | 17.43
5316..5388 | 18.93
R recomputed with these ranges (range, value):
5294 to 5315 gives 16.9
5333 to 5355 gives 16.3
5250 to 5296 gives 15.7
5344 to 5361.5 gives 17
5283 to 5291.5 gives 17.3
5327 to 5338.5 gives 15.2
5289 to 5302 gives 16.4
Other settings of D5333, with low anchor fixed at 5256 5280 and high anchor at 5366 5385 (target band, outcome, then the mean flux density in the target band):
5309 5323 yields -1.3 angstrom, 17.2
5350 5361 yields -0.8 angstrom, 17.5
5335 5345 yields 0.2 angstrom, 15.8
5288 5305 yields -1.2 angstrom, 16.5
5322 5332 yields 1.2 angstrom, 14.1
